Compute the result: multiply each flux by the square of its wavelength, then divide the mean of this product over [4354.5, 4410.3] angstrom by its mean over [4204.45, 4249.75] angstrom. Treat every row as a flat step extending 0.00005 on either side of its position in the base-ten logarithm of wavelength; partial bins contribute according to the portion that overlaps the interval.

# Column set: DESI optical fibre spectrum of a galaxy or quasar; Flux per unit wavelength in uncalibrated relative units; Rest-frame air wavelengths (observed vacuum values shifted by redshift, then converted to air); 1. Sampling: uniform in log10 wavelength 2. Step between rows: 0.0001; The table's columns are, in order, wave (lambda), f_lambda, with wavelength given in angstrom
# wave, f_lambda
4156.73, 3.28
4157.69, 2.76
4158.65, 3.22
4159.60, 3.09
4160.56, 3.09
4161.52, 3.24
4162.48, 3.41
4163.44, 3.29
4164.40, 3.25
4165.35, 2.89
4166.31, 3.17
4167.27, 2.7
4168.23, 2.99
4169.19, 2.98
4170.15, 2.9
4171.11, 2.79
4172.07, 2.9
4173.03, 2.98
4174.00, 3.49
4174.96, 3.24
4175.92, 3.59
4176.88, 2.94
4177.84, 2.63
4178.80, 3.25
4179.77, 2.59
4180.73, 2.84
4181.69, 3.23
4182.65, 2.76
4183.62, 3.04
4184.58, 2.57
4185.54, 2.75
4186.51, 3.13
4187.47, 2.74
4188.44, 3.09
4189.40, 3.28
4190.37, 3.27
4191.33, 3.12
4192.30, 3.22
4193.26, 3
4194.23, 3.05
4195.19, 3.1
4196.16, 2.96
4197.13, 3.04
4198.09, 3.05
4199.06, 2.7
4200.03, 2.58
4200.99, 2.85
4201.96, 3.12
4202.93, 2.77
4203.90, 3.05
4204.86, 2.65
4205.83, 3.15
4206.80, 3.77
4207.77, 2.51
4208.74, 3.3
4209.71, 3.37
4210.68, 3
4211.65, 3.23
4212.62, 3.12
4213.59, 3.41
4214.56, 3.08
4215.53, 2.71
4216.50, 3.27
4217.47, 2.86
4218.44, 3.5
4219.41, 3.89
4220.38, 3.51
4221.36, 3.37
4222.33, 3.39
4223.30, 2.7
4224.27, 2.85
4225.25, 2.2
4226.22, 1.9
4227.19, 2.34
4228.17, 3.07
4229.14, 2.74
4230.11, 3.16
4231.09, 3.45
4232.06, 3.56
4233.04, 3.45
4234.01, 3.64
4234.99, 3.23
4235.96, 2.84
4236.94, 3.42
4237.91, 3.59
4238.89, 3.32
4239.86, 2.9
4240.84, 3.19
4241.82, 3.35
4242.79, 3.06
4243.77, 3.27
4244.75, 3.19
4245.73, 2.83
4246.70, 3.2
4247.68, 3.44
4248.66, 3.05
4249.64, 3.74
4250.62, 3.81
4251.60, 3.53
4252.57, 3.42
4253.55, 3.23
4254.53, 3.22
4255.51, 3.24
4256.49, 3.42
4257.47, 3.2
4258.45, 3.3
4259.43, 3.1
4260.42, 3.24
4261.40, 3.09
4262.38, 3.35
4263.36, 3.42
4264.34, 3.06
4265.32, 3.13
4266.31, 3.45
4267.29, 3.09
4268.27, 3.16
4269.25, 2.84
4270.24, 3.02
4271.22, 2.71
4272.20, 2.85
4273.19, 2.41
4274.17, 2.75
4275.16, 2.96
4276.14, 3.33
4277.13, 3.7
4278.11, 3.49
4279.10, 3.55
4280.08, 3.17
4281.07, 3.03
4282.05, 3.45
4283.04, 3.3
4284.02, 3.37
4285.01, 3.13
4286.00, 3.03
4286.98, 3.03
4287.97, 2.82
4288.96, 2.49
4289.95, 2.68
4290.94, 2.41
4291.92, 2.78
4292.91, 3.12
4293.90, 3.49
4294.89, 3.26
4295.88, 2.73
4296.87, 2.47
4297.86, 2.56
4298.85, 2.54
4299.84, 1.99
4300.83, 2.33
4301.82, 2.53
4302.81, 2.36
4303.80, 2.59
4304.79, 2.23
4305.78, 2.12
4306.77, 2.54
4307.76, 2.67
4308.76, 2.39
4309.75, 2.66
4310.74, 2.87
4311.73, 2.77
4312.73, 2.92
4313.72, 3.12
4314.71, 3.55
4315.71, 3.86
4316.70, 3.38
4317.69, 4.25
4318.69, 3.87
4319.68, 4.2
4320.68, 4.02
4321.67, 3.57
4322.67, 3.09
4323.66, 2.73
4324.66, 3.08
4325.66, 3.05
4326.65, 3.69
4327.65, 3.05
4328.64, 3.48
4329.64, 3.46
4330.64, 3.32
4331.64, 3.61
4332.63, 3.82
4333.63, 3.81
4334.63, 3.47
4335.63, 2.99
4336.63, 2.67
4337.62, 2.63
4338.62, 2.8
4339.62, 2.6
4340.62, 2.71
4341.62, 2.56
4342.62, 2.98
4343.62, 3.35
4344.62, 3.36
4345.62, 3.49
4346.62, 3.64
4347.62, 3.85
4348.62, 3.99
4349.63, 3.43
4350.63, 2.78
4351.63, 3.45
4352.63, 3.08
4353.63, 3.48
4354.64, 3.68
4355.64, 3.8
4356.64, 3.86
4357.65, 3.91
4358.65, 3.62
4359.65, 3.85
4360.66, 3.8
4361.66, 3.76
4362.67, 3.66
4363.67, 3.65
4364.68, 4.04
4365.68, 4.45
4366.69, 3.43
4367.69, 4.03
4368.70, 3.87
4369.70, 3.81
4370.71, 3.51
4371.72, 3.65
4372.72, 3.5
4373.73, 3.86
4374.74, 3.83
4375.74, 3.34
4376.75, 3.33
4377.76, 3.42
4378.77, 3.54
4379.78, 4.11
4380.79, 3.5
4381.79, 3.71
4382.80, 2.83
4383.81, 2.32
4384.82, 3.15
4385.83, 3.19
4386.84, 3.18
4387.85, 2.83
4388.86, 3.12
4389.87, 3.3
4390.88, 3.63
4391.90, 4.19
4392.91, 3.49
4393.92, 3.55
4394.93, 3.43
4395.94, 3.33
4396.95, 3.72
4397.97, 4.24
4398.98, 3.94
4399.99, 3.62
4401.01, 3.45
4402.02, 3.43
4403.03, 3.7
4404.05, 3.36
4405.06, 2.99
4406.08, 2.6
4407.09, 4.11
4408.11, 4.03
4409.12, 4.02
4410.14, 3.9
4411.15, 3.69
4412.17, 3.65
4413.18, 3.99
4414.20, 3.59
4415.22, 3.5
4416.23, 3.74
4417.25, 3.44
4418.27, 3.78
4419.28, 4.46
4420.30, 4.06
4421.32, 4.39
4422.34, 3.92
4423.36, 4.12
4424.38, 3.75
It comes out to 1.23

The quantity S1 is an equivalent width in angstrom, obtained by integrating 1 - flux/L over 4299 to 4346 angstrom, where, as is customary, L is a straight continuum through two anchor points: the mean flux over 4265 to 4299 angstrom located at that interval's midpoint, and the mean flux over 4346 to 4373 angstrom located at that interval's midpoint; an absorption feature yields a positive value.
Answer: 4.2 angstrom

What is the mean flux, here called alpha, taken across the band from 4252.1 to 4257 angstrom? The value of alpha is 3.3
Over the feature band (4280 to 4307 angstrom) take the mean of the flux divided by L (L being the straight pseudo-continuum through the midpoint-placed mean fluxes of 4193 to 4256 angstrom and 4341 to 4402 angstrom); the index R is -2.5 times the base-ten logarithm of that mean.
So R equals 0.198 mag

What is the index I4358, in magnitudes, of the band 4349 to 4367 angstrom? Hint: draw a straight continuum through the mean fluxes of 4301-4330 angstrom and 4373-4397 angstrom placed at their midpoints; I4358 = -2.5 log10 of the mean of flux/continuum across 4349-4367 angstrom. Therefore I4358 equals -0.11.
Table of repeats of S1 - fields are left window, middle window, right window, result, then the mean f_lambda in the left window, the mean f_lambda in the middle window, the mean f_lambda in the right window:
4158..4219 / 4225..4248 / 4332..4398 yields 0.4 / 3.05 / 3.11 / 3.46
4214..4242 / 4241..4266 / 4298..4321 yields -1.8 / 3.12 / 3.28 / 2.93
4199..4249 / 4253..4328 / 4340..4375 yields 6.6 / 3.1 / 3.05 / 3.59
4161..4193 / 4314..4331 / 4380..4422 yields -0.6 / 3.04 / 3.5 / 3.57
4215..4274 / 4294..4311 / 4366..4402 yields 3.9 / 3.16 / 2.54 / 3.52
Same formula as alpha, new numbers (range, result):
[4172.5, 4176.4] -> 3.32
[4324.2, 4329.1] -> 3.27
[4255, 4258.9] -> 3.29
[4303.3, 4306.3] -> 2.32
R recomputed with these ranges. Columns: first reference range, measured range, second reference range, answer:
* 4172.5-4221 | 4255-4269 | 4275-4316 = -0.10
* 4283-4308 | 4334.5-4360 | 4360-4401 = -0.02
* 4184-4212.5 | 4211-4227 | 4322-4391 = 0.01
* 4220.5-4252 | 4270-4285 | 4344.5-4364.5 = 0.06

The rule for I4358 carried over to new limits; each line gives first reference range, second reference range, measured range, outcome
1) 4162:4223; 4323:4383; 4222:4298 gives 0.042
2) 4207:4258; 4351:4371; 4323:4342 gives 0.153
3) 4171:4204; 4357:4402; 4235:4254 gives -0.039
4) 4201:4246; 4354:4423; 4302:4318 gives 0.181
